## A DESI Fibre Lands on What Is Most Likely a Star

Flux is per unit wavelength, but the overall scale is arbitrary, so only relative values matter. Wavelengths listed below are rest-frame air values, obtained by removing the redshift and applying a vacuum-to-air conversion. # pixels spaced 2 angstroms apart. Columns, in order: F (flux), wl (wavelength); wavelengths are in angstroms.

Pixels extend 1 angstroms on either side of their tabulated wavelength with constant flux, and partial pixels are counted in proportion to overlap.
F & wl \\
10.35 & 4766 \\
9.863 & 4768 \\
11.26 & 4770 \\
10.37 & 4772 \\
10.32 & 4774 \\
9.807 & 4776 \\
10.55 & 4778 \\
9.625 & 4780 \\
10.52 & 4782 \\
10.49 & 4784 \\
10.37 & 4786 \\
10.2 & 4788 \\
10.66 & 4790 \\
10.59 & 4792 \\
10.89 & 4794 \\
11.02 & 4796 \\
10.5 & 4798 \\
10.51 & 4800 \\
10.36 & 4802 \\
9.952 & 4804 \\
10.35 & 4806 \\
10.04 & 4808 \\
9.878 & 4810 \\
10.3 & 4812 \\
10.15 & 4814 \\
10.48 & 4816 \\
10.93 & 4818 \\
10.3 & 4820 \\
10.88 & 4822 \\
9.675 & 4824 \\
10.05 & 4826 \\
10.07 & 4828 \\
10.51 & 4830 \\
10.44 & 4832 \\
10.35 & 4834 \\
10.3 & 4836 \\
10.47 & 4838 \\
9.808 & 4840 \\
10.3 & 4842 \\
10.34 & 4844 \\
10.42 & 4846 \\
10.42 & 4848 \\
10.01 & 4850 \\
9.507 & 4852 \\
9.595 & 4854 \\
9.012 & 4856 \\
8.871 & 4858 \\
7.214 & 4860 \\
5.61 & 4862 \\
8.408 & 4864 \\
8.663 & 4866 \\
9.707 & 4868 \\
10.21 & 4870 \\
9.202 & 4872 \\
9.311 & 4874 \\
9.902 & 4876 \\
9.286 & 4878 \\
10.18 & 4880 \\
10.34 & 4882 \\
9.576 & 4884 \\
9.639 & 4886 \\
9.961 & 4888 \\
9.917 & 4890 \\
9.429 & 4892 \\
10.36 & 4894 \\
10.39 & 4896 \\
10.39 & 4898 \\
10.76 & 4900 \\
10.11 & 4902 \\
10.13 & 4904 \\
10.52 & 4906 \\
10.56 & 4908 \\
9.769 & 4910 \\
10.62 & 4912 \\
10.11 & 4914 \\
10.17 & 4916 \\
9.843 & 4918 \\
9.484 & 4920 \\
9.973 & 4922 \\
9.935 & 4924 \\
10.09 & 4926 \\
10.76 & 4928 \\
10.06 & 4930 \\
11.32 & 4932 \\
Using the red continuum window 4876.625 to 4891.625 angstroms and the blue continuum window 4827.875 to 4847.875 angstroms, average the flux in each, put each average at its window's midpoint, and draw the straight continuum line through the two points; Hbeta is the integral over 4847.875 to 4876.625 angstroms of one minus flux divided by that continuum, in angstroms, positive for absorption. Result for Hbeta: 3.1 angstroms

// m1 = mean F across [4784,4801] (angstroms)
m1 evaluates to 10.6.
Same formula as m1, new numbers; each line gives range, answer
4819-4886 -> 9.66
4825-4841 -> 10.2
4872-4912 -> 10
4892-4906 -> 10.3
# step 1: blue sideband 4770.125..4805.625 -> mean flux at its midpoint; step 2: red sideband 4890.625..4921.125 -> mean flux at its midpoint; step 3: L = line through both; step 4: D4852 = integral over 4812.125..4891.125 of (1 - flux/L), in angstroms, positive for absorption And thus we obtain 4.1 angstroms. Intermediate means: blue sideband 10.4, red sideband 10.2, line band 9.75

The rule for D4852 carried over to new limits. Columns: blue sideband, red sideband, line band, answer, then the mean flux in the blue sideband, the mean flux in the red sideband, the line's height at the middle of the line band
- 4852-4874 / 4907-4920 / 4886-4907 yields -1.13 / 8.72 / 10.1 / 9.65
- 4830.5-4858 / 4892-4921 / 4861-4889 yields 2.31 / 10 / 10.2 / 10.1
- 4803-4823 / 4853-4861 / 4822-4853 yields -2.65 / 10.3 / 8.67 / 9.41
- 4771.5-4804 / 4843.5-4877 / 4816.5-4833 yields -0.97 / 10.4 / 9.18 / 9.78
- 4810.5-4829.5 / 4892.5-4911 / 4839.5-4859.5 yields 1.06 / 10.3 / 10.3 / 10.3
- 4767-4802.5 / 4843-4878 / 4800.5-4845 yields -2.08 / 10.4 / 9.2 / 9.82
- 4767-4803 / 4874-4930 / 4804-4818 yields 0.17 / 10.4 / 10.1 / 10.4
